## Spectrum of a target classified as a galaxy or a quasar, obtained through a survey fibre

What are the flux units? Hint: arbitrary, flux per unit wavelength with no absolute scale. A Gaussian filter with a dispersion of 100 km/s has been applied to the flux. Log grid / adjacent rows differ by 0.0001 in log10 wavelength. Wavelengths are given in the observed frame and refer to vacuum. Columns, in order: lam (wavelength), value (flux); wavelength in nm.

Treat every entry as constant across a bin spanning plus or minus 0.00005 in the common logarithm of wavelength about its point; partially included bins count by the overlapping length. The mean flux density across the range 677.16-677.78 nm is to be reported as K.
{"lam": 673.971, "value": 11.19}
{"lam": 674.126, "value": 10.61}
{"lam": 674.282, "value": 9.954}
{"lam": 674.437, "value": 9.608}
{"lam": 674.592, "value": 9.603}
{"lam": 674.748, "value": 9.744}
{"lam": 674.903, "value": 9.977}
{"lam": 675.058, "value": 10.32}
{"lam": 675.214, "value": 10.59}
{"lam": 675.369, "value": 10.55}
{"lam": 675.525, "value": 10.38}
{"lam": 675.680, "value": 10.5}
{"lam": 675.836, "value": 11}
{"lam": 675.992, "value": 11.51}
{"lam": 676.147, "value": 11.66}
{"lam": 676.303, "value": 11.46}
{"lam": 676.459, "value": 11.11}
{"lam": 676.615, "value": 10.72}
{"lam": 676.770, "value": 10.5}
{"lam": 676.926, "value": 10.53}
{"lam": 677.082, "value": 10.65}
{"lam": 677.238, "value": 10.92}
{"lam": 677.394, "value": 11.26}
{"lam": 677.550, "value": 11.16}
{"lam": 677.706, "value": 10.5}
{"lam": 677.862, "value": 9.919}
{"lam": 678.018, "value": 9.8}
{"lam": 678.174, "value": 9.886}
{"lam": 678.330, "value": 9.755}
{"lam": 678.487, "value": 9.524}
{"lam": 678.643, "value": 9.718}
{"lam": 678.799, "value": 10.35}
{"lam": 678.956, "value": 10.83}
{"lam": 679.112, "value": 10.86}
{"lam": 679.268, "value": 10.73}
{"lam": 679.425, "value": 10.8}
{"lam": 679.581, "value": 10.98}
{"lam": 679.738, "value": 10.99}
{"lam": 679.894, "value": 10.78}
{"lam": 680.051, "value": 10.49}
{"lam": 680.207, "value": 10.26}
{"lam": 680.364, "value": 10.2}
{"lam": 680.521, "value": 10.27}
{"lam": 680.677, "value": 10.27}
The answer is 11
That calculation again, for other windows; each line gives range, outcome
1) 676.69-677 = 10.5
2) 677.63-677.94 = 10.2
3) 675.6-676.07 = 11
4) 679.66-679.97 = 10.9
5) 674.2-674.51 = 9.78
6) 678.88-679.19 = 10.9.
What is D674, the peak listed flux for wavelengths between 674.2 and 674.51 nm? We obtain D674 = 9.954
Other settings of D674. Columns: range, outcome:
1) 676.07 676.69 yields 11.66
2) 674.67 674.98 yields 9.977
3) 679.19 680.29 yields 10.99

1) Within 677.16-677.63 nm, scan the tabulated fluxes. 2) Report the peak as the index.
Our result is 11.26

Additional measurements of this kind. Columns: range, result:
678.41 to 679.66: 10.98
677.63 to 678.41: 10.5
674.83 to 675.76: 10.59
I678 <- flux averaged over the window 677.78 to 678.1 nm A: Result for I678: 9.88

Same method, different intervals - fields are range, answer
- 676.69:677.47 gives 10.8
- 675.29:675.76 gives 10.5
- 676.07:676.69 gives 11.2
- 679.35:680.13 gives 10.8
